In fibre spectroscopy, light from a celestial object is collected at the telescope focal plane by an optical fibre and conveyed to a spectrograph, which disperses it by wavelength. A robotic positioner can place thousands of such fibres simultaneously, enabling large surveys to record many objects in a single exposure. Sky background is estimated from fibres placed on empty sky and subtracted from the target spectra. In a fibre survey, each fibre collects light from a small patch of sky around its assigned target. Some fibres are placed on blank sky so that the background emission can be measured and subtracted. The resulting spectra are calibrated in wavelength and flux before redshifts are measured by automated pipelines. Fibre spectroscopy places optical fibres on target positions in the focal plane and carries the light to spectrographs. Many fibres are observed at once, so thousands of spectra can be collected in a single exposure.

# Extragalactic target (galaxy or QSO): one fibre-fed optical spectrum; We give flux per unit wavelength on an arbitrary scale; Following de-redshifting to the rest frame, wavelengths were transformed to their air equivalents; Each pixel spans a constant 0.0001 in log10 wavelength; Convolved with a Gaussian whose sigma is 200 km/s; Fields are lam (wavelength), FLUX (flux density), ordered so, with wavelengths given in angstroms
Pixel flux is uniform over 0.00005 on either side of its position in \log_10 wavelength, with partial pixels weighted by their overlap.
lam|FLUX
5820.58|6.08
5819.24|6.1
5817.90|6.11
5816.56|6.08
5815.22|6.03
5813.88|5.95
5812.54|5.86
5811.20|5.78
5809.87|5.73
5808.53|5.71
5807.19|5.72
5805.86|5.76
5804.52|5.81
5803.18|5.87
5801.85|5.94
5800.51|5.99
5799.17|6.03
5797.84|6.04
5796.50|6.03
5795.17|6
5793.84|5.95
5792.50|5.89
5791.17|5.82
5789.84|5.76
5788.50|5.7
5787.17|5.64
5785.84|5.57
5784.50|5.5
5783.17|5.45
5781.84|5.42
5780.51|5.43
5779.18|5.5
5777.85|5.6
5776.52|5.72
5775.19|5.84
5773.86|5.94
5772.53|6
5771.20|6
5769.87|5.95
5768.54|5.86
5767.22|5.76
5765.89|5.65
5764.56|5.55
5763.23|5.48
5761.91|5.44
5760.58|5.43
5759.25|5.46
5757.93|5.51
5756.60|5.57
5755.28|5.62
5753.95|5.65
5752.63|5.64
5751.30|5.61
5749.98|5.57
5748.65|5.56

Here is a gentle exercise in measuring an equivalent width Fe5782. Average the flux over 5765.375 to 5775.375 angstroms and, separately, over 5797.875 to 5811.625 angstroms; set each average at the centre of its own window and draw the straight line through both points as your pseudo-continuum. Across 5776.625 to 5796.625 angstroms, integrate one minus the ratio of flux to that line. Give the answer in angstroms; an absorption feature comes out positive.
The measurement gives 0.64 angstroms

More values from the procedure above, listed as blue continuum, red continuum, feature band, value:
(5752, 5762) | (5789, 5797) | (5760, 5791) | 0.3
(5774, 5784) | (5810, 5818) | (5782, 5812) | -0.1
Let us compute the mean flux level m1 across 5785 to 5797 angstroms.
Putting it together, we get 5.81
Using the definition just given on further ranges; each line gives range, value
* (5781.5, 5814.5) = 5.8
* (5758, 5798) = 5.71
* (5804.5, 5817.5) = 5.85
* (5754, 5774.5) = 5.68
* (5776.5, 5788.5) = 5.54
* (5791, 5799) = 5.97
